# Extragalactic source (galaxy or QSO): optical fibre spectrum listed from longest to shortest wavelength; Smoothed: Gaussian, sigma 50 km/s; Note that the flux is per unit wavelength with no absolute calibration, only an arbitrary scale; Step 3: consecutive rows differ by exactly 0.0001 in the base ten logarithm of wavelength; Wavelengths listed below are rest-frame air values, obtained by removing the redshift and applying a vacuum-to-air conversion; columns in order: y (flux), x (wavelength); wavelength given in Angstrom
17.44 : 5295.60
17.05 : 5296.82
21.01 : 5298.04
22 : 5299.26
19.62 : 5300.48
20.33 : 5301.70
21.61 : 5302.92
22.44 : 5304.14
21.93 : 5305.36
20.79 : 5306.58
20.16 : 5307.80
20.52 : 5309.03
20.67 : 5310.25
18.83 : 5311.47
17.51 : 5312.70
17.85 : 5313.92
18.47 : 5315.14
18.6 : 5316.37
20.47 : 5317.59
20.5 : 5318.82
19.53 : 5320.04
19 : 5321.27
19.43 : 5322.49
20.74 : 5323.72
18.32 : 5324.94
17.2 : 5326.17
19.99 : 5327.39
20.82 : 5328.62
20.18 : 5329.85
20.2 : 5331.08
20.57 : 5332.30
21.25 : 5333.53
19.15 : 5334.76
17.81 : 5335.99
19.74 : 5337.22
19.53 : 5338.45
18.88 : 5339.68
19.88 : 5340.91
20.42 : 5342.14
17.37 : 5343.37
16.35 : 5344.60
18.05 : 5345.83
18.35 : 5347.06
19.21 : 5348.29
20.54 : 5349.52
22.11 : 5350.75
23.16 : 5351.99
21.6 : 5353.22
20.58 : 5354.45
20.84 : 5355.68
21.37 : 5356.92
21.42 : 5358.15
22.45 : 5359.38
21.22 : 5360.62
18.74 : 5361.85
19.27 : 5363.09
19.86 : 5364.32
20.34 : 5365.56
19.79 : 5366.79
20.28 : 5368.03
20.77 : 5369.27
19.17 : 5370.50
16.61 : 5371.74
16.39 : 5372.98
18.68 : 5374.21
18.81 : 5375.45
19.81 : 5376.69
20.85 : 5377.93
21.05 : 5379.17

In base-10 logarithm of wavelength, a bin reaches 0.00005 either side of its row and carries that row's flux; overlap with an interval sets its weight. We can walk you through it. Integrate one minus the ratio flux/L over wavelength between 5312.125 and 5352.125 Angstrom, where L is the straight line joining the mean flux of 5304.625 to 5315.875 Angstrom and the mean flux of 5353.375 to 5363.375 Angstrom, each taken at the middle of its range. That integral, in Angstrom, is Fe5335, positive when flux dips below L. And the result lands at 1.58 Angstrom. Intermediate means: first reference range 19.7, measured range 19.4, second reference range 20.8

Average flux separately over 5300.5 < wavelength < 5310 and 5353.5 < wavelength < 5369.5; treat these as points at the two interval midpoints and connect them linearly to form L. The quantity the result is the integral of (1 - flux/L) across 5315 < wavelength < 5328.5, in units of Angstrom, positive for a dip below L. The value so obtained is 1.0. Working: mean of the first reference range 21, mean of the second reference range 20.5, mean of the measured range 19.4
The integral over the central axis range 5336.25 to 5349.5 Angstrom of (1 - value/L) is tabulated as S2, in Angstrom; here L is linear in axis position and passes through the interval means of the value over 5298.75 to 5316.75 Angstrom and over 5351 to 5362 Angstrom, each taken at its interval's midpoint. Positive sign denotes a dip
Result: 1.4 Angstrom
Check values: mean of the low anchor 20.1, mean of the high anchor 21.4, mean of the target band 18.8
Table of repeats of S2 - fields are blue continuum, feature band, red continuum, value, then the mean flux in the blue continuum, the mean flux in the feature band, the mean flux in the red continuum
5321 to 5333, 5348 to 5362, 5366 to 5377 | -1.47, 19.7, 21.2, 18.9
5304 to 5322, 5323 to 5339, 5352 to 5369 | 0.36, 19.7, 19.6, 20.7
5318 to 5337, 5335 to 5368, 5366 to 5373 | -1.09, 19.7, 20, 19.1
